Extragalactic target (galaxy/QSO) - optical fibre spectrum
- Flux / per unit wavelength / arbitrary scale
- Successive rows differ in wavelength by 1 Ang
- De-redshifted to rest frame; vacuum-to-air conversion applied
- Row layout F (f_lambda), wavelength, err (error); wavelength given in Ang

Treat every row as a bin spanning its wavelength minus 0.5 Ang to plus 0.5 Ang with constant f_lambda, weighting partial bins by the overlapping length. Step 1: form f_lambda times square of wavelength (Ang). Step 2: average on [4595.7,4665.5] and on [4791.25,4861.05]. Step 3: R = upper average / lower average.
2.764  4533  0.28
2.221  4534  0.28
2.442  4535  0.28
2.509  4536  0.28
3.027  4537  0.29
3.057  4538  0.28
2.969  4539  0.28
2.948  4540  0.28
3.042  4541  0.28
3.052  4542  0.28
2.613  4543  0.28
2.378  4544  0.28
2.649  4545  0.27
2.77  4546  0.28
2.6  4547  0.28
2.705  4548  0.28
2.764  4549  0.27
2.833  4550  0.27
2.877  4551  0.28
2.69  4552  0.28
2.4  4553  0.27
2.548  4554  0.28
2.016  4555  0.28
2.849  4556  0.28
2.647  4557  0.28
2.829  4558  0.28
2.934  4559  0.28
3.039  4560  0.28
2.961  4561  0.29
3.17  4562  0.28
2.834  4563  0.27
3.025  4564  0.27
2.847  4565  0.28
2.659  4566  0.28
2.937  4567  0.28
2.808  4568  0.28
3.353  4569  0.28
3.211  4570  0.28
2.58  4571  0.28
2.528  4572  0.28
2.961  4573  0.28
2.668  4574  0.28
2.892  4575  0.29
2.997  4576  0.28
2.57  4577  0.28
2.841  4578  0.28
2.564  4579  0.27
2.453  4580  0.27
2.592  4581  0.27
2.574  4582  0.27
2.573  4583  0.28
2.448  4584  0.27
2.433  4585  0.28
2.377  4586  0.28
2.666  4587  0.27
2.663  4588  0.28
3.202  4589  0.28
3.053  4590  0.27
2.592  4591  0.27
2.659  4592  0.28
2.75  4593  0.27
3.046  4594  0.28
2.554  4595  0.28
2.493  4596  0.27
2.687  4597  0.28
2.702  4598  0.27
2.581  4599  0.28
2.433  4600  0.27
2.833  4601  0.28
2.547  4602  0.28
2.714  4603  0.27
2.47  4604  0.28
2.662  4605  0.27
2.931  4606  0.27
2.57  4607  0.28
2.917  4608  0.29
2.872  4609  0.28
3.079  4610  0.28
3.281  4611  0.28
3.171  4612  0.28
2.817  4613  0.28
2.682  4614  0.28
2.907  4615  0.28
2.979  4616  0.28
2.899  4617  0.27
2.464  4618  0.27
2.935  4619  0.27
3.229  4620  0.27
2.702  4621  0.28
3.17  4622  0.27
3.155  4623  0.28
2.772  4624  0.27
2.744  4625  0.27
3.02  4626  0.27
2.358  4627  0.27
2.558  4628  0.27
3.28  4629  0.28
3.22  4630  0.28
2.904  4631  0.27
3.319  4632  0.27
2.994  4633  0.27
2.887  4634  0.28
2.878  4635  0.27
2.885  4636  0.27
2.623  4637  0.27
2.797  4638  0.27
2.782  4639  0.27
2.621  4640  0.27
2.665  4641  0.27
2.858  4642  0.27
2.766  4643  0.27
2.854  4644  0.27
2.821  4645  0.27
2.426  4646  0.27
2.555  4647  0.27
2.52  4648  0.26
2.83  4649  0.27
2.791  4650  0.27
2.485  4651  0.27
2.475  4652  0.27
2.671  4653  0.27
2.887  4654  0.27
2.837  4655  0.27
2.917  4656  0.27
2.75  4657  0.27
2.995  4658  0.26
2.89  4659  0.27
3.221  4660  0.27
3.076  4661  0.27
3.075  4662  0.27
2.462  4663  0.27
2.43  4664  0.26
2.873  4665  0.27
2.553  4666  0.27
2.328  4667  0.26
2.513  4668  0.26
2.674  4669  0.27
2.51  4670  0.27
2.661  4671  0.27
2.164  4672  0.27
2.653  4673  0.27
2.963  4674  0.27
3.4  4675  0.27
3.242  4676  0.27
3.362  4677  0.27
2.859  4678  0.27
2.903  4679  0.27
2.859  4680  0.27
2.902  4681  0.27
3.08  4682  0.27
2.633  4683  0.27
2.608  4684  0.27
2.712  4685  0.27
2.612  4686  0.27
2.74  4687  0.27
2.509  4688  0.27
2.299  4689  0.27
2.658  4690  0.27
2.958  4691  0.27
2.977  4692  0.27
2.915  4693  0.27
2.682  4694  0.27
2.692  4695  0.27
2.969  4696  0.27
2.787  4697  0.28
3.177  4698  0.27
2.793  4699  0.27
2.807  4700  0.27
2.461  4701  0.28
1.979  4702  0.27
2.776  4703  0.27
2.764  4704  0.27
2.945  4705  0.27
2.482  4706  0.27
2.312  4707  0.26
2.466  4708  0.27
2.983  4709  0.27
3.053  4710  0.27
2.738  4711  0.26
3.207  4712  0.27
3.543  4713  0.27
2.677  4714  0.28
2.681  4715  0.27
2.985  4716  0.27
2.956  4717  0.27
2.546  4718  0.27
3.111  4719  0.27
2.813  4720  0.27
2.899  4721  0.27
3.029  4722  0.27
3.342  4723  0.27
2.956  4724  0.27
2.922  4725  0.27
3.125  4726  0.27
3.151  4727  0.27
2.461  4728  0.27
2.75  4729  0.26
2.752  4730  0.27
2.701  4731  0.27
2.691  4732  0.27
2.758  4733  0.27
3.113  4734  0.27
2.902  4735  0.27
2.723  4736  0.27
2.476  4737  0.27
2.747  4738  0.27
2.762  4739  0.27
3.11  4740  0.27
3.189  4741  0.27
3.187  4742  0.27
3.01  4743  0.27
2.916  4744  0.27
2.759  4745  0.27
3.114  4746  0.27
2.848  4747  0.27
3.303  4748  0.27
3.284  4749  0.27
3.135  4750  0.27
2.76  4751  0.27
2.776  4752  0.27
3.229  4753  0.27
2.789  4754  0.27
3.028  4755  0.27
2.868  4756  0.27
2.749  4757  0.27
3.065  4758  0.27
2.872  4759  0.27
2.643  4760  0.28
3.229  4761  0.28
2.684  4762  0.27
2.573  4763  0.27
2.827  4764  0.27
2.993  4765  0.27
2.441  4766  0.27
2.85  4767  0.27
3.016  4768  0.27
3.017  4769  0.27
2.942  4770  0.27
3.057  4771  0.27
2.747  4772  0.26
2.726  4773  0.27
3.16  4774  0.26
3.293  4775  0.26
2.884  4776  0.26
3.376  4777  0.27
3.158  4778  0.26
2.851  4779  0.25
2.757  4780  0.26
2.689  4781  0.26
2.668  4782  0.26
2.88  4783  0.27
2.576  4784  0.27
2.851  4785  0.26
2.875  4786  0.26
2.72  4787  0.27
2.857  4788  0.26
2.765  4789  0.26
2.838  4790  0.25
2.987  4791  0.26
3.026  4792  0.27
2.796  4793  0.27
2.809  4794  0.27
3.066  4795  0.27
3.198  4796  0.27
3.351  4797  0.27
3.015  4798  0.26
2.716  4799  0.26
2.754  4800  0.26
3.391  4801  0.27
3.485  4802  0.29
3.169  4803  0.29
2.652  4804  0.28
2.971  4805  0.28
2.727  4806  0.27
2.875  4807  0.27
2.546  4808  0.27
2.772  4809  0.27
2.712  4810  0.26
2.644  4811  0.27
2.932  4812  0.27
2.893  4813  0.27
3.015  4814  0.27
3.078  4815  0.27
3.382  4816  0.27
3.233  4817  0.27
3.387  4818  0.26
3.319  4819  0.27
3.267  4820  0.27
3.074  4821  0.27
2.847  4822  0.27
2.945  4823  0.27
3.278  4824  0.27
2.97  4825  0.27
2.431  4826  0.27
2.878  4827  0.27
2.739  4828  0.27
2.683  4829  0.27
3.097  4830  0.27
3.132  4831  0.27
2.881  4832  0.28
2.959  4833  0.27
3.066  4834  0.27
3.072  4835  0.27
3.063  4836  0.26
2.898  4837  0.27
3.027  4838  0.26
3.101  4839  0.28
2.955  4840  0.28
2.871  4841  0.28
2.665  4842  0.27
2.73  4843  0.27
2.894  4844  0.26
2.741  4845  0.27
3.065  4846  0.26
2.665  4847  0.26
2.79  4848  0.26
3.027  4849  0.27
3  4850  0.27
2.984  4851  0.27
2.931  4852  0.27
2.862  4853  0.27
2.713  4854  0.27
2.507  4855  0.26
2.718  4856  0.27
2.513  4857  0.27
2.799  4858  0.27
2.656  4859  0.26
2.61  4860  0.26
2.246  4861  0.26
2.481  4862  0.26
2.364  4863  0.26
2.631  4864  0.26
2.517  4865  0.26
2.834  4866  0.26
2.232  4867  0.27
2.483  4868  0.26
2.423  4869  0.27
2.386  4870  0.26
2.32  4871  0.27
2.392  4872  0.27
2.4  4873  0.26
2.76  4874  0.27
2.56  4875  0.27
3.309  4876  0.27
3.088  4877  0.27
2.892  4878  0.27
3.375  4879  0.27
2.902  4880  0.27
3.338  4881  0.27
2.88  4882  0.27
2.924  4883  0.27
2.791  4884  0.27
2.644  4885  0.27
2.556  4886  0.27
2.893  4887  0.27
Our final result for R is 1.13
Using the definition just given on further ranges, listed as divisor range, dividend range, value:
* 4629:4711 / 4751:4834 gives 1.11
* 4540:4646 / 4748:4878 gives 1.13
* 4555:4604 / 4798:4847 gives 1.19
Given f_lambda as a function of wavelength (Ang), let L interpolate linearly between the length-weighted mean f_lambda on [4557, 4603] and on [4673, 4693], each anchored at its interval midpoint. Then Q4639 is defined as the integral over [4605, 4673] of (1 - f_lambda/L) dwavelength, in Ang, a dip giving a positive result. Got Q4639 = 0.2 Ang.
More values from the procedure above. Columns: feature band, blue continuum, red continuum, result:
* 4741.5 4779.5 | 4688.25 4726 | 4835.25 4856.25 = -1.48 Ang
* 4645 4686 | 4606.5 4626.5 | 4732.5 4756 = 2.29 Ang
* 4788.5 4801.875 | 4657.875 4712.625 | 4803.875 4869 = -0.79 Ang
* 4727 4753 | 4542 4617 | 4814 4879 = -0.93 Ang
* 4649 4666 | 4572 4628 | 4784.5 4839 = 0.11 Ang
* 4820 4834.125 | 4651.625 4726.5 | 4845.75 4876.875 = -1.33 Ang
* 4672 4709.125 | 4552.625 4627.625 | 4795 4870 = 0.56 Ang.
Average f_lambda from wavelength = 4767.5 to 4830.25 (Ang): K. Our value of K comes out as 2.95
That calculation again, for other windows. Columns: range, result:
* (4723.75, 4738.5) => 2.81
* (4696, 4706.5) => 2.71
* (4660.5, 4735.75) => 2.8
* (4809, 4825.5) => 3.05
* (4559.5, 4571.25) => 2.96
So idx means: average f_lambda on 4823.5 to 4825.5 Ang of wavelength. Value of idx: 3.12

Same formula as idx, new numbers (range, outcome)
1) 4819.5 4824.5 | 3.08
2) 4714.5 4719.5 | 2.86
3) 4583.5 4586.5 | 2.42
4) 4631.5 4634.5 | 3.07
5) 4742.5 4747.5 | 2.93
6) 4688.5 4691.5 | 2.64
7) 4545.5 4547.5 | 2.69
